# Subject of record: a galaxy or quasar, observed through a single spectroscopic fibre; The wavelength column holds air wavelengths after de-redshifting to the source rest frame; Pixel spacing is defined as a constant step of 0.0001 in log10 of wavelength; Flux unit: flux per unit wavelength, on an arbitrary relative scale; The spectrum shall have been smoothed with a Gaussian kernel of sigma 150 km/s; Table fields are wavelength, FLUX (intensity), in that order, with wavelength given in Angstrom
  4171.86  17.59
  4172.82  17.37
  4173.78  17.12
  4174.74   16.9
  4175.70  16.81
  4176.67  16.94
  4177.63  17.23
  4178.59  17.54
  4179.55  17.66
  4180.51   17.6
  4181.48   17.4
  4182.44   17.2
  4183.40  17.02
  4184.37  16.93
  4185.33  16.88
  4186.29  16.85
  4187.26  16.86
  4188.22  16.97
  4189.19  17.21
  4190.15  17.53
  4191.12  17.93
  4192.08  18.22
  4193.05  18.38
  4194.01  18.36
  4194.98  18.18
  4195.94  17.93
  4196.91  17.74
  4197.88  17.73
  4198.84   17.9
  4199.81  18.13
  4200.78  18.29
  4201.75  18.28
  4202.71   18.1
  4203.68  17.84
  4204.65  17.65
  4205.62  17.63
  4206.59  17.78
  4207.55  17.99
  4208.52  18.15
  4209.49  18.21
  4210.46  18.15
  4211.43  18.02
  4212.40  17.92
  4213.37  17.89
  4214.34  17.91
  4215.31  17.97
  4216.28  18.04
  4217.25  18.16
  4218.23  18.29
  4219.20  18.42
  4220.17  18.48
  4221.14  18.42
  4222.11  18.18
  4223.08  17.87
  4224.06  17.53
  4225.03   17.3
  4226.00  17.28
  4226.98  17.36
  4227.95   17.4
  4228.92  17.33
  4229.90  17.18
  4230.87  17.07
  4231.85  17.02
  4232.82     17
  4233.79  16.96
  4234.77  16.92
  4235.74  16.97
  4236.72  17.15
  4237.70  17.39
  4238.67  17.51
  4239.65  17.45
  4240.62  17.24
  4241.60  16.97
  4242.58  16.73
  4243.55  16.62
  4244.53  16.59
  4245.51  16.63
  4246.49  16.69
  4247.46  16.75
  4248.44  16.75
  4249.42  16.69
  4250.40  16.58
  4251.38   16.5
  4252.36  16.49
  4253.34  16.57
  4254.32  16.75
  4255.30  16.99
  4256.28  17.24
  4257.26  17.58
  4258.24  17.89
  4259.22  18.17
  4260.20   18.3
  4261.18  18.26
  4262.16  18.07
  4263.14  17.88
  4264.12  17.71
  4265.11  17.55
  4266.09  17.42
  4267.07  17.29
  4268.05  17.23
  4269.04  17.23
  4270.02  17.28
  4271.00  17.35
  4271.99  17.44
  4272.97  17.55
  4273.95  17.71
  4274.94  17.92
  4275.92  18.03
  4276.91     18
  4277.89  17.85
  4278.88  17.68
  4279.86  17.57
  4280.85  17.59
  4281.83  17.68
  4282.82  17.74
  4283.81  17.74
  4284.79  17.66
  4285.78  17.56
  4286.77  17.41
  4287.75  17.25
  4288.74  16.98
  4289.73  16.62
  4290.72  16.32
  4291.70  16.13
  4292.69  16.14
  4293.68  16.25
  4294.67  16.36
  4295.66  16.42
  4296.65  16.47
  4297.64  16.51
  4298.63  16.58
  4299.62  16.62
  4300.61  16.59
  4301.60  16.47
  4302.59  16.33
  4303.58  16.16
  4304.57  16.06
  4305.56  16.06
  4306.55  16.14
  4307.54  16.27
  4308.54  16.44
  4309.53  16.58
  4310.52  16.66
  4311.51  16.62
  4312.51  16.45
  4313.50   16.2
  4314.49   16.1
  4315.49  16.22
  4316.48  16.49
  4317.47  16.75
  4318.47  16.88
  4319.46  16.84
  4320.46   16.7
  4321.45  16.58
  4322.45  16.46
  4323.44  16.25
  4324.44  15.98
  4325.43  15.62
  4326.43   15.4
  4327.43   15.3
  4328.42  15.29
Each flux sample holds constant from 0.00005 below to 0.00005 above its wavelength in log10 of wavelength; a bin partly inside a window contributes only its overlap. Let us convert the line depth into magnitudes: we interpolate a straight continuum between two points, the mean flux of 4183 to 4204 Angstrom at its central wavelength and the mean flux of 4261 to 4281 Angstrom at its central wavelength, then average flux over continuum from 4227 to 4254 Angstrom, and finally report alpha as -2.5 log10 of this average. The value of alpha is 0.045 mag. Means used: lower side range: 17.7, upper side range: 17.6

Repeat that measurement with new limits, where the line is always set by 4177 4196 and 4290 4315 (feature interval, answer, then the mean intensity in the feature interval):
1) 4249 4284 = -0.05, 17.5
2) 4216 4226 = -0.05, 18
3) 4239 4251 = 0.01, 16.8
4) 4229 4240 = -0.01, 17.1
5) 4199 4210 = -0.04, 18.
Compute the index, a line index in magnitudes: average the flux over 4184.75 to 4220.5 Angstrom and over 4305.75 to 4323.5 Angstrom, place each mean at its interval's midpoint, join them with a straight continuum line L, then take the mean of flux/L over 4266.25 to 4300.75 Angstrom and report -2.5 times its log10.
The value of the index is -0.019 mag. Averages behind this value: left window 17.9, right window 16.5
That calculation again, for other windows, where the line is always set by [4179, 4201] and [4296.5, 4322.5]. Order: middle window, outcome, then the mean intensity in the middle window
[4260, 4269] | -0.05 mag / 17.7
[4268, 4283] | -0.05 mag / 17.6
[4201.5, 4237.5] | -0.02 mag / 17.7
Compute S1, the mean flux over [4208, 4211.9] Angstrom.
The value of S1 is 18.1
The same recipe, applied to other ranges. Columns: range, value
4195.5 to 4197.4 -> 17.8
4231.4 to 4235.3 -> 17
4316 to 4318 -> 16.6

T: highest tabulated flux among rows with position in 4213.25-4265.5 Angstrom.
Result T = 18.48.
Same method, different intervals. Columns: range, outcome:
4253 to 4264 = 18.3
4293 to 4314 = 16.66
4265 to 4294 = 18.03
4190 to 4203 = 18.38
